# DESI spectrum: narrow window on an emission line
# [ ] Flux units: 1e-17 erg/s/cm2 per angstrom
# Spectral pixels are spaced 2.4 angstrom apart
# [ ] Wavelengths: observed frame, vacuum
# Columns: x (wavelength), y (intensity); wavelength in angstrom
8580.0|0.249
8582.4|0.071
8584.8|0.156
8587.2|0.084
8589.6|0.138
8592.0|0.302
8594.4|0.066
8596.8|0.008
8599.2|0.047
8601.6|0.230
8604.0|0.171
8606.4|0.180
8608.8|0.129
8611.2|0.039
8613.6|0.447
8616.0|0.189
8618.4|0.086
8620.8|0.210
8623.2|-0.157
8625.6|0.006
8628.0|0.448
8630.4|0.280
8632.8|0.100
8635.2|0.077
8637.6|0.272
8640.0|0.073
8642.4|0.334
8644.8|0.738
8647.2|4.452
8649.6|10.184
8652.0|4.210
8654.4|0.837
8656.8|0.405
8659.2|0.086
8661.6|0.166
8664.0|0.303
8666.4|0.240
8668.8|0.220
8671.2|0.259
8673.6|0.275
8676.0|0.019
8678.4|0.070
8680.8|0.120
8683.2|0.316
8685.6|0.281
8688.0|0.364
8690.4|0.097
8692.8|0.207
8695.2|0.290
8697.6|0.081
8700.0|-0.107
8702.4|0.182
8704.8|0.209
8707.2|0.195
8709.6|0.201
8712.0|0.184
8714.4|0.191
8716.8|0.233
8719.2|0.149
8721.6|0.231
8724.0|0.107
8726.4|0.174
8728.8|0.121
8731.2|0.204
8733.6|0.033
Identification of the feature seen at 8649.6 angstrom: [O III] 5007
